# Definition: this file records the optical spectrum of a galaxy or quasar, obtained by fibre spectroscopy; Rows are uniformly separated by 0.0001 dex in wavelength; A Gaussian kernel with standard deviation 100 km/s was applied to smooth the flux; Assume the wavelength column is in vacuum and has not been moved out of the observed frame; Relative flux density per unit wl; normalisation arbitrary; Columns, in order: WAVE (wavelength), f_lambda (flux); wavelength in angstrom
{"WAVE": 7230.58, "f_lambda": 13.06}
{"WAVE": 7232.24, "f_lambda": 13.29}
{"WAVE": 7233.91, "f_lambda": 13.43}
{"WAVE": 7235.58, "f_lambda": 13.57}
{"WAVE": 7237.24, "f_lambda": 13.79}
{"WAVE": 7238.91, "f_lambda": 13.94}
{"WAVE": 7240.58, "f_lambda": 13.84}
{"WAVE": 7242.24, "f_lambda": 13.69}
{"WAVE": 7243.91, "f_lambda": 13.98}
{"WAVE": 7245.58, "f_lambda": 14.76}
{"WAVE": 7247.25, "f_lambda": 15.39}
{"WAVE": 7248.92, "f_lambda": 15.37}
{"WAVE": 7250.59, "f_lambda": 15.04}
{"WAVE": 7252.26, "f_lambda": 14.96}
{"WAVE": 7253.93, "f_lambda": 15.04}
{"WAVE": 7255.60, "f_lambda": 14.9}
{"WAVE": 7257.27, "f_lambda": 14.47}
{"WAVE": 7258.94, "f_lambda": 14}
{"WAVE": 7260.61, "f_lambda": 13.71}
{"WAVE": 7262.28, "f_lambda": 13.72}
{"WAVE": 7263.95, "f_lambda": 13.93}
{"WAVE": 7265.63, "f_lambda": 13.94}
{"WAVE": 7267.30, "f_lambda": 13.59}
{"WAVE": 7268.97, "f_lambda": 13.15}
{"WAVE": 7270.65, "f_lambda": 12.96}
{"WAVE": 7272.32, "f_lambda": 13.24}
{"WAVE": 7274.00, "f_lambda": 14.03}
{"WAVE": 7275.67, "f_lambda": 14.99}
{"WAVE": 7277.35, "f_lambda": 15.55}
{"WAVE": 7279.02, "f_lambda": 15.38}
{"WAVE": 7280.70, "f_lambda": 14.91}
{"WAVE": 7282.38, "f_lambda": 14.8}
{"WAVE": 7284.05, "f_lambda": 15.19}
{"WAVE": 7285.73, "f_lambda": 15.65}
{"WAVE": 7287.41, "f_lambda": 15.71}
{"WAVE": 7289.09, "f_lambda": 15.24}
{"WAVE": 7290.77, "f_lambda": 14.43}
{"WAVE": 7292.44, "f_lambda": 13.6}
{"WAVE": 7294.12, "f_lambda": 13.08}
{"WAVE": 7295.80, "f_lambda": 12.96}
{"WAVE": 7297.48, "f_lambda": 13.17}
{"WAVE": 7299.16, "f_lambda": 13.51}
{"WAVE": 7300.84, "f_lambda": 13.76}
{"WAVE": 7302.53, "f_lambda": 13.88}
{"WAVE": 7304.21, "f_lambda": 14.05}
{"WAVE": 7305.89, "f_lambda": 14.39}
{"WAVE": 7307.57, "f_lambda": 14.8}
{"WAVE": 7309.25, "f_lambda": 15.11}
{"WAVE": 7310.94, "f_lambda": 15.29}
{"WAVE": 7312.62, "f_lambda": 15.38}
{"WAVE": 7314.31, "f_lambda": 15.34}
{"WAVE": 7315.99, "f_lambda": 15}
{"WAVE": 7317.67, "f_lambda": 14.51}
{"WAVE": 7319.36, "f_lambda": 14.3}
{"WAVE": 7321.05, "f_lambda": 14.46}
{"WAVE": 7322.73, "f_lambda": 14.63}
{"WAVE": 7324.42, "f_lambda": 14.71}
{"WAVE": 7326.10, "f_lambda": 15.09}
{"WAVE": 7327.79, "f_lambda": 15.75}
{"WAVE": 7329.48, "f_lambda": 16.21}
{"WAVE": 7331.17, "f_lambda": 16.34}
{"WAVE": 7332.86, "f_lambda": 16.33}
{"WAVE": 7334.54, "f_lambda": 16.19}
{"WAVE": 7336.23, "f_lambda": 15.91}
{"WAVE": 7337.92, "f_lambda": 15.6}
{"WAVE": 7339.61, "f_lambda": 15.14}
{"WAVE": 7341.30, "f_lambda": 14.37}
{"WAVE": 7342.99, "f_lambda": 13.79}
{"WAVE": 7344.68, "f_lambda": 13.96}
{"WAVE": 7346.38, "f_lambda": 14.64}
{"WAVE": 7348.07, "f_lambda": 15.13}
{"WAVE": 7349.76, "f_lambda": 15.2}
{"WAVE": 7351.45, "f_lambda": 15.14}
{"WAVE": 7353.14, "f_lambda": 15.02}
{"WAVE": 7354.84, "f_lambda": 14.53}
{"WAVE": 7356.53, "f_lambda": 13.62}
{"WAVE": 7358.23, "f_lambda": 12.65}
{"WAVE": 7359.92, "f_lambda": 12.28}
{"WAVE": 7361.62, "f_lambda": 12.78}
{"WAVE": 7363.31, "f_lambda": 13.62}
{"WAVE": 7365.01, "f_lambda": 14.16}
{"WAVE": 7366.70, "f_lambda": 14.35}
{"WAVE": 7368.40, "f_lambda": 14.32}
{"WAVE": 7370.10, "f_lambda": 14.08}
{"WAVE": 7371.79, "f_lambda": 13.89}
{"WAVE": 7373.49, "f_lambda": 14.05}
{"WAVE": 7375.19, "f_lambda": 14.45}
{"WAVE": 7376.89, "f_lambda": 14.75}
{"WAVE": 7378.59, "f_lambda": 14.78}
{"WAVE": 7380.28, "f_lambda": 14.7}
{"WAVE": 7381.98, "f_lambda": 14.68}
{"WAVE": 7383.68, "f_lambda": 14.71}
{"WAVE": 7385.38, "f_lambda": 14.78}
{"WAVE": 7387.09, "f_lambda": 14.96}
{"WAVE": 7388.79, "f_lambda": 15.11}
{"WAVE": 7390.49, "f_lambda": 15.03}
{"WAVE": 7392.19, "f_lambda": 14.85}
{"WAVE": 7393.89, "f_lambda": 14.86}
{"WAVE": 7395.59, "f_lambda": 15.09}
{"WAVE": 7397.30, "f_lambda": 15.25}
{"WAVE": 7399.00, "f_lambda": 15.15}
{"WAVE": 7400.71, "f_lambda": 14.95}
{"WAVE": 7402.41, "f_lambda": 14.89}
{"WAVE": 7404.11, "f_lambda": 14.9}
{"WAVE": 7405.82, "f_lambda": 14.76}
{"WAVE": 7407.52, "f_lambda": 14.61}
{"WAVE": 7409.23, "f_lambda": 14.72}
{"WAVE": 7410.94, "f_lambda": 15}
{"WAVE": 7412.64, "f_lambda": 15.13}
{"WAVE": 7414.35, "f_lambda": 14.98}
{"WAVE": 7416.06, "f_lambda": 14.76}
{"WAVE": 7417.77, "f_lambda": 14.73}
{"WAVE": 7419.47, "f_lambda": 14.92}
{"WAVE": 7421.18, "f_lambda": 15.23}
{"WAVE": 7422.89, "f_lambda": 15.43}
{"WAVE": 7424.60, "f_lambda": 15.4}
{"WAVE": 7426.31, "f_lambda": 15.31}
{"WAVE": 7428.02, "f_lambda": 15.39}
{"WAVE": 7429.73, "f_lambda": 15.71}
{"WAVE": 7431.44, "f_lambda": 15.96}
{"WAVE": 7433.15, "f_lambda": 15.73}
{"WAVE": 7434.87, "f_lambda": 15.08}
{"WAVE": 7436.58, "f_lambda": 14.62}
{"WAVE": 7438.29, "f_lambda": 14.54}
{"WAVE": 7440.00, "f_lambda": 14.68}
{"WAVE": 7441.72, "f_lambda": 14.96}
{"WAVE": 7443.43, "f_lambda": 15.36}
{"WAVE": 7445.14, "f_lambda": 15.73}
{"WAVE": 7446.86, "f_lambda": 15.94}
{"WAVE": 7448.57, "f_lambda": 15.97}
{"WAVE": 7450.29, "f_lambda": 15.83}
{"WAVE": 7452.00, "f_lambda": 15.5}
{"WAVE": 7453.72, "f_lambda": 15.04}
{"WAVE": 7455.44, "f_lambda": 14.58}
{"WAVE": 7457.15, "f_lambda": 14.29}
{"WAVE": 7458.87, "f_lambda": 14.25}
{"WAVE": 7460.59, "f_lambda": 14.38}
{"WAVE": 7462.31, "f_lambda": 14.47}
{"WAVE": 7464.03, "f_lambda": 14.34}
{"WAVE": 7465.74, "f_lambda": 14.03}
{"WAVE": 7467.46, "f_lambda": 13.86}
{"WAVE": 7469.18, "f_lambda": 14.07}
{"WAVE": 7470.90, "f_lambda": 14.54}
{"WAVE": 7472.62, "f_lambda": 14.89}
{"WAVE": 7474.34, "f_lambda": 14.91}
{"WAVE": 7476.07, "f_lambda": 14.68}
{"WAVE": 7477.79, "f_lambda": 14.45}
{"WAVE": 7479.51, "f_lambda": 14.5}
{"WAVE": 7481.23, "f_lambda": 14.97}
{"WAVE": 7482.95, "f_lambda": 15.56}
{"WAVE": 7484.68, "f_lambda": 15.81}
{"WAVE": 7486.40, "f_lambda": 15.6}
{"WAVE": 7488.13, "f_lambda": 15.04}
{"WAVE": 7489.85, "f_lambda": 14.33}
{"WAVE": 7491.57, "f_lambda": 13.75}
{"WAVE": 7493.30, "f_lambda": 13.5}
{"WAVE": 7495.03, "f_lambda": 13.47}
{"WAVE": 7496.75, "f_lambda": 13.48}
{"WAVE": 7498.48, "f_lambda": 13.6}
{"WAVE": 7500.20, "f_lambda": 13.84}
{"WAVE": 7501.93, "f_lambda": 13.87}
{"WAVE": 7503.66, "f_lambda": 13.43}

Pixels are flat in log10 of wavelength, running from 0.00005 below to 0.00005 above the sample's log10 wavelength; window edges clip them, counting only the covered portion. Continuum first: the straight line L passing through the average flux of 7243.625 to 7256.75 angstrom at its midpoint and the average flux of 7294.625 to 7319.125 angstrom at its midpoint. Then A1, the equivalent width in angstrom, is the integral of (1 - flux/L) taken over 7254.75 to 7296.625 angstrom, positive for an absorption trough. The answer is 1.1 angstrom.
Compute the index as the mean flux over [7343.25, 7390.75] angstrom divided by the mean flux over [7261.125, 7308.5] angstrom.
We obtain 1.01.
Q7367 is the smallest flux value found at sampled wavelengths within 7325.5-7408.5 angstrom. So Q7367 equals 12.28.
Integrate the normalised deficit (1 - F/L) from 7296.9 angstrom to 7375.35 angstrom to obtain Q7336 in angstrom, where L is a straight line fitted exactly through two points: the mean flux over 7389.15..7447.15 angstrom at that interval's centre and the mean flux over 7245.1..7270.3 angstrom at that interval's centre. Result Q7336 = 0.8 angstrom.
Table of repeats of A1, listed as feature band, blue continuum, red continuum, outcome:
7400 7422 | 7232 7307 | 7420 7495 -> -0.2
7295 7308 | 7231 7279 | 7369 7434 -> 0.6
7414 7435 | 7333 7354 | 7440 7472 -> -0.6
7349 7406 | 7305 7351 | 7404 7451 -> 2.5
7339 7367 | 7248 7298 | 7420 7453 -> 1.4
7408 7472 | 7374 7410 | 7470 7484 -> -0.7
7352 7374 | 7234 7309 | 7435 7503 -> 1.0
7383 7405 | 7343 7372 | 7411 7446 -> -0.5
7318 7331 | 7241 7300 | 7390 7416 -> -0.4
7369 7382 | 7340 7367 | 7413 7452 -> 0.0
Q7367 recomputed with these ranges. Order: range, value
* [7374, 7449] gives 14.45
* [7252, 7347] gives 12.96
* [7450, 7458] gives 14.29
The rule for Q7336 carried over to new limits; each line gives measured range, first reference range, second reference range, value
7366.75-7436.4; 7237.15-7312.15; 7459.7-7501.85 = -2.6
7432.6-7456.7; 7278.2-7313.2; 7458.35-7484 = -1.2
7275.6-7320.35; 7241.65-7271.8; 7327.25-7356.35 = 0.4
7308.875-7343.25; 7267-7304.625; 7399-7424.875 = -1.9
